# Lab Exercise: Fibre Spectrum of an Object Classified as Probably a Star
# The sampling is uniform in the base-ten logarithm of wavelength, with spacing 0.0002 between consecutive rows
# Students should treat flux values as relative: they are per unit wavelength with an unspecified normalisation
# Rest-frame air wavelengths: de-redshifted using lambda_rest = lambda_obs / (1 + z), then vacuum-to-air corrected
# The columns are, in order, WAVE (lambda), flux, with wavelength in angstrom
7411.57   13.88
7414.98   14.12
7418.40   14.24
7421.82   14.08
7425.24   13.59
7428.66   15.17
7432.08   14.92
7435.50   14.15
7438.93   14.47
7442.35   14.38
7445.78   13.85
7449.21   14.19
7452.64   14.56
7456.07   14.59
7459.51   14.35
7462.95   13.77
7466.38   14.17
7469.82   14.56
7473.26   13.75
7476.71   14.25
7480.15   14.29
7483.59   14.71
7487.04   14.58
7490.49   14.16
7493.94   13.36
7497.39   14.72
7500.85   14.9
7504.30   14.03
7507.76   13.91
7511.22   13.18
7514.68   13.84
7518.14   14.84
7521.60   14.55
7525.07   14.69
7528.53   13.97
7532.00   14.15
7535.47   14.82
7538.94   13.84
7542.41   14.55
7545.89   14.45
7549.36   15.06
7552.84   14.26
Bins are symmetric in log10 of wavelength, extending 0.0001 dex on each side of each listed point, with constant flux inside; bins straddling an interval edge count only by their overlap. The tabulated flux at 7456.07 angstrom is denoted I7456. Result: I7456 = 14.59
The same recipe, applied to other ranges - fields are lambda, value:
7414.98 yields 14.12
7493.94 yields 13.36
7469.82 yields 14.56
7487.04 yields 14.58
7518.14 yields 14.84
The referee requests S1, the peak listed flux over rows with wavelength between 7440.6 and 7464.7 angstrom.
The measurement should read 14.59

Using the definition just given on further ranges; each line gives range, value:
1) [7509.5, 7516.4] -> 13.84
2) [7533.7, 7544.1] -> 14.82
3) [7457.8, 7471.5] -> 14.56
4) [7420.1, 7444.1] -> 15.17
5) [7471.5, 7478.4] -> 14.25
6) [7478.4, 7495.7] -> 14.71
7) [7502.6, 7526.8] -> 14.84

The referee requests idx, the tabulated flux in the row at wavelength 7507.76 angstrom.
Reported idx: 13.91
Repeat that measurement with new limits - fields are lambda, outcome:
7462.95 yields 13.77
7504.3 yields 14.03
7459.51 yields 14.35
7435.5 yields 14.15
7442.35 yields 14.38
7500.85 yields 14.9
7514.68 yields 13.84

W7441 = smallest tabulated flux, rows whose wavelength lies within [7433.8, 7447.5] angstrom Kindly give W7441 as 13.85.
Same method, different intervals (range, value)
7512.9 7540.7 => 13.84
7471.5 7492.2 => 13.75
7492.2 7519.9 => 13.18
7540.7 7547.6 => 14.45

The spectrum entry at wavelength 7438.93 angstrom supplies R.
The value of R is 14.47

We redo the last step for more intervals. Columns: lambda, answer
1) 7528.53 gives 13.97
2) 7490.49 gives 14.16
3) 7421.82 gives 14.08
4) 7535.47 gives 14.82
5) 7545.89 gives 14.45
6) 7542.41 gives 14.55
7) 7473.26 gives 13.75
